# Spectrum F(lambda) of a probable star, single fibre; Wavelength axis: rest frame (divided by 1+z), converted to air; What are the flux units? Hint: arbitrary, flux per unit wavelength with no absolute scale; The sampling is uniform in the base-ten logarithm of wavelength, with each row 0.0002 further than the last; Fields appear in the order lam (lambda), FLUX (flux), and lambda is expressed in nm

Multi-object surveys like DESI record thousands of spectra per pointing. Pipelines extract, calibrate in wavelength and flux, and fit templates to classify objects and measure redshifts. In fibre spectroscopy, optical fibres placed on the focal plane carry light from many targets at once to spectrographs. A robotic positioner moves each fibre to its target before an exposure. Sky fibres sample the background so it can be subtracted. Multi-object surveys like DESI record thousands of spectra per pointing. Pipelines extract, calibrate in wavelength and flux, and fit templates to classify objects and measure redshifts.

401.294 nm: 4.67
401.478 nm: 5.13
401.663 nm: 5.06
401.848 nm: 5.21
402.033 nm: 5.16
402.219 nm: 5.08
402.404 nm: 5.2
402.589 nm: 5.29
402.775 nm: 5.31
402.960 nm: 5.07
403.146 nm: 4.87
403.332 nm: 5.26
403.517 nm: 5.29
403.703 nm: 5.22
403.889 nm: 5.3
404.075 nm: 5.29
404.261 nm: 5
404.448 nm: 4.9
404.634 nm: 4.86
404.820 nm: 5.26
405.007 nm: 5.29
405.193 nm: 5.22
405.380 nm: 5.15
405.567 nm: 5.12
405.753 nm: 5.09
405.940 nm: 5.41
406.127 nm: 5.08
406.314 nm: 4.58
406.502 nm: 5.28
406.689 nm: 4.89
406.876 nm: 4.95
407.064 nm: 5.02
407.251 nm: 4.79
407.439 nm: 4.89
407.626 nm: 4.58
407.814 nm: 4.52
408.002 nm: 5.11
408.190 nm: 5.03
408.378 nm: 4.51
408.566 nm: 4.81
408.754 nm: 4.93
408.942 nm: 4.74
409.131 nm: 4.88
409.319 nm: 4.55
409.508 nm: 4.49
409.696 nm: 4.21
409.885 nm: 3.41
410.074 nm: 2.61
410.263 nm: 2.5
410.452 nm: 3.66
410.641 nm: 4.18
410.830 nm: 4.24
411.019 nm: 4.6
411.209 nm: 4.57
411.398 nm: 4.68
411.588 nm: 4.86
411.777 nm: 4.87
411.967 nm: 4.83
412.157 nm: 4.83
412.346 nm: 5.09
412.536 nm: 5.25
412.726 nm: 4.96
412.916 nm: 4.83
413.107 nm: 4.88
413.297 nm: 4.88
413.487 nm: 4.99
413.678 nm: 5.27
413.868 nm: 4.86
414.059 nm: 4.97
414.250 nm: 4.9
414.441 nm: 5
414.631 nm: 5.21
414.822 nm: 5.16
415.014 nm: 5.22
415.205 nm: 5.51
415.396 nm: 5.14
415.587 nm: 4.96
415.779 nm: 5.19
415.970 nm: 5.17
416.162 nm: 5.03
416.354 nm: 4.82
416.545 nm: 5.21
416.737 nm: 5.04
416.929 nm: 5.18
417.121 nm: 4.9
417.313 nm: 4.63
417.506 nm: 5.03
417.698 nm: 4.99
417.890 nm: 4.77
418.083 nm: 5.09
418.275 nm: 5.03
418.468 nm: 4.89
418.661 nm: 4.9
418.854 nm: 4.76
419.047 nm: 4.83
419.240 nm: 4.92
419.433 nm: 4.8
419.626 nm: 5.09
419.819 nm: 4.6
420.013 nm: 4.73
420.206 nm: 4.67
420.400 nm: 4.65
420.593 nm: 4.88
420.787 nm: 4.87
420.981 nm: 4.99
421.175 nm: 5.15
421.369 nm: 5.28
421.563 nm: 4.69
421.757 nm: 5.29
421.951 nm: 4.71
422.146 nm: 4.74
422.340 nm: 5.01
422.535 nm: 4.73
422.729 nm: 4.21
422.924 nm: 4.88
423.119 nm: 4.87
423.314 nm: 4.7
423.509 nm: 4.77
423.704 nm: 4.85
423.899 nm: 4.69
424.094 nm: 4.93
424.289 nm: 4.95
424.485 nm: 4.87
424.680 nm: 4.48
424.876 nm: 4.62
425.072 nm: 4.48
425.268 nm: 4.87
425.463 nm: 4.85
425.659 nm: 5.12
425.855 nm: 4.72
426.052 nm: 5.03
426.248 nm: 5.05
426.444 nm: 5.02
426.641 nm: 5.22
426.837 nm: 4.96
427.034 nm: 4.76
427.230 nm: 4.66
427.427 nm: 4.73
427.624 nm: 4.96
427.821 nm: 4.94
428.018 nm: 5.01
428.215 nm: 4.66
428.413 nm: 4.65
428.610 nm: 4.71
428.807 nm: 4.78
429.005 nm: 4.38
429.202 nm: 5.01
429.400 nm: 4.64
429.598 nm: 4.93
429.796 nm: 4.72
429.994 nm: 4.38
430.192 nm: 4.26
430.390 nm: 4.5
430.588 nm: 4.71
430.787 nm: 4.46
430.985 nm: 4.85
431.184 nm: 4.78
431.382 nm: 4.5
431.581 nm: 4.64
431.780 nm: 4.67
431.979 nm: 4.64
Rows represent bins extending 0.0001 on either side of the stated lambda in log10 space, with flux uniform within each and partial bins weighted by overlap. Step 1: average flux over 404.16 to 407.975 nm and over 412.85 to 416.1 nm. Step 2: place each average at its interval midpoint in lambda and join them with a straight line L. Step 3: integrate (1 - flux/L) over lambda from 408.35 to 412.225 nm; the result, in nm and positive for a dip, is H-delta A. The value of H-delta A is 0.544 nm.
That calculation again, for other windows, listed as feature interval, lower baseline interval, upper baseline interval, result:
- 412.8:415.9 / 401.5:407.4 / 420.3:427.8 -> -0.05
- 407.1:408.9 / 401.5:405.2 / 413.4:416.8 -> 0.12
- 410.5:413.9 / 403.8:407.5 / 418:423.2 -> 0.12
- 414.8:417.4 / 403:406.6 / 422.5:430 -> -0.07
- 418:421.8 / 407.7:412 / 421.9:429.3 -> -0.20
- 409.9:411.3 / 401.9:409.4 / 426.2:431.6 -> 0.34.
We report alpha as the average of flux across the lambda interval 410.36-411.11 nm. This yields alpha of 4.17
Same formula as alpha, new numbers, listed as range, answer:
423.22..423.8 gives 4.77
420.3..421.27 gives 4.91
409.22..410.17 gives 3.86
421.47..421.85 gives 4.99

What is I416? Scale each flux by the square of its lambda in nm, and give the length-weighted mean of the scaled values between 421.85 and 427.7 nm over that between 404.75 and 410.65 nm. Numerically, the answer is 1.13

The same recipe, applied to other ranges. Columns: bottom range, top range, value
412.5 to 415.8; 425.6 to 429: 1.02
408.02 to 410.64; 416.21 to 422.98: 1.22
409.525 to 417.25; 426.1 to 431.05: 1.08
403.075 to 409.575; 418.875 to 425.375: 1.04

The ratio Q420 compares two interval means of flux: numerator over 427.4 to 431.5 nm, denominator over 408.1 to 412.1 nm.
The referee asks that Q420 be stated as 1.1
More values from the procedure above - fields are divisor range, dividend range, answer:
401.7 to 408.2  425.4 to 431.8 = 0.94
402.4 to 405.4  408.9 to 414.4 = 0.88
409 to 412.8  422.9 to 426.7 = 1.11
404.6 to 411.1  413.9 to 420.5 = 1.07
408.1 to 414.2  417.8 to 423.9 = 1.06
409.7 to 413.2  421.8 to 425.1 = 1.09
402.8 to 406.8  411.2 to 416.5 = 0.98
